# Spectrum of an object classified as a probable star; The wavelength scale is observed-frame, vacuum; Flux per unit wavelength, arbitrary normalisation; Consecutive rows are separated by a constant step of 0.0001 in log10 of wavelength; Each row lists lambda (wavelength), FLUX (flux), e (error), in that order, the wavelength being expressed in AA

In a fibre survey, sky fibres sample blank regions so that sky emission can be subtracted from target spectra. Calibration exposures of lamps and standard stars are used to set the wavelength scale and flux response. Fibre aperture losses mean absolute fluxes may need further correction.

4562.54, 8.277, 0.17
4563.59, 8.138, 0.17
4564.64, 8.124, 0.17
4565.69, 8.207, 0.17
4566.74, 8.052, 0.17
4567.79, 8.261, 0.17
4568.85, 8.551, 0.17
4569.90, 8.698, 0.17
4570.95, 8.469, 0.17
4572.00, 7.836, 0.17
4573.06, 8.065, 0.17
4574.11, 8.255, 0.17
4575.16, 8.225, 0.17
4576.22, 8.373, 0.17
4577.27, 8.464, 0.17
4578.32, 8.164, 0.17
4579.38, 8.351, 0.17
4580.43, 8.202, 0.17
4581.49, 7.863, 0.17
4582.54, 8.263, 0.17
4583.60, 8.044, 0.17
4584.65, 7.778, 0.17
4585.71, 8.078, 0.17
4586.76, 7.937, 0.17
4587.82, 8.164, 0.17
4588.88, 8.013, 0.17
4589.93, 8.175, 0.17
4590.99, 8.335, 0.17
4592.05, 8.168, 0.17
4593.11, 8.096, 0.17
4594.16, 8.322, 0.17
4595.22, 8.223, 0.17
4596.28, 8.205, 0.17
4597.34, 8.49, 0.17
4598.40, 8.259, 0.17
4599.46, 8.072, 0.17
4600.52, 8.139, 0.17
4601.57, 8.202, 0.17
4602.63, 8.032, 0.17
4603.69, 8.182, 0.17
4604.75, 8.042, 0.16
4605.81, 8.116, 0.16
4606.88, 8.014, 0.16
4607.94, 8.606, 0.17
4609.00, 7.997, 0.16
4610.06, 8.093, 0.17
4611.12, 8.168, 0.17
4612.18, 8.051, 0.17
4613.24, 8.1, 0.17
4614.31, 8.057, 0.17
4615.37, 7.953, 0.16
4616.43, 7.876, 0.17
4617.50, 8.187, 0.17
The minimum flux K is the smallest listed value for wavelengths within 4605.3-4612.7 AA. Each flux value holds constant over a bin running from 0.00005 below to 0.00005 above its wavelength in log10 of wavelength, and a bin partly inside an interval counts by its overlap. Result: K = 7.997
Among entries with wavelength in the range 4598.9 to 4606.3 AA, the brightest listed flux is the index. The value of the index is 8.202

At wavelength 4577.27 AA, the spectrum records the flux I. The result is 8.464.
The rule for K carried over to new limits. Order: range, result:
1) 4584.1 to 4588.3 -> 7.778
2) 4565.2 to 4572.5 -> 7.836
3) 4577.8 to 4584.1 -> 7.863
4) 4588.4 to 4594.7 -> 8.013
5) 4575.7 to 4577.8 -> 8.373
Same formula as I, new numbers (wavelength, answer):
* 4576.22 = 8.373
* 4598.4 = 8.259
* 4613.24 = 8.1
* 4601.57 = 8.202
